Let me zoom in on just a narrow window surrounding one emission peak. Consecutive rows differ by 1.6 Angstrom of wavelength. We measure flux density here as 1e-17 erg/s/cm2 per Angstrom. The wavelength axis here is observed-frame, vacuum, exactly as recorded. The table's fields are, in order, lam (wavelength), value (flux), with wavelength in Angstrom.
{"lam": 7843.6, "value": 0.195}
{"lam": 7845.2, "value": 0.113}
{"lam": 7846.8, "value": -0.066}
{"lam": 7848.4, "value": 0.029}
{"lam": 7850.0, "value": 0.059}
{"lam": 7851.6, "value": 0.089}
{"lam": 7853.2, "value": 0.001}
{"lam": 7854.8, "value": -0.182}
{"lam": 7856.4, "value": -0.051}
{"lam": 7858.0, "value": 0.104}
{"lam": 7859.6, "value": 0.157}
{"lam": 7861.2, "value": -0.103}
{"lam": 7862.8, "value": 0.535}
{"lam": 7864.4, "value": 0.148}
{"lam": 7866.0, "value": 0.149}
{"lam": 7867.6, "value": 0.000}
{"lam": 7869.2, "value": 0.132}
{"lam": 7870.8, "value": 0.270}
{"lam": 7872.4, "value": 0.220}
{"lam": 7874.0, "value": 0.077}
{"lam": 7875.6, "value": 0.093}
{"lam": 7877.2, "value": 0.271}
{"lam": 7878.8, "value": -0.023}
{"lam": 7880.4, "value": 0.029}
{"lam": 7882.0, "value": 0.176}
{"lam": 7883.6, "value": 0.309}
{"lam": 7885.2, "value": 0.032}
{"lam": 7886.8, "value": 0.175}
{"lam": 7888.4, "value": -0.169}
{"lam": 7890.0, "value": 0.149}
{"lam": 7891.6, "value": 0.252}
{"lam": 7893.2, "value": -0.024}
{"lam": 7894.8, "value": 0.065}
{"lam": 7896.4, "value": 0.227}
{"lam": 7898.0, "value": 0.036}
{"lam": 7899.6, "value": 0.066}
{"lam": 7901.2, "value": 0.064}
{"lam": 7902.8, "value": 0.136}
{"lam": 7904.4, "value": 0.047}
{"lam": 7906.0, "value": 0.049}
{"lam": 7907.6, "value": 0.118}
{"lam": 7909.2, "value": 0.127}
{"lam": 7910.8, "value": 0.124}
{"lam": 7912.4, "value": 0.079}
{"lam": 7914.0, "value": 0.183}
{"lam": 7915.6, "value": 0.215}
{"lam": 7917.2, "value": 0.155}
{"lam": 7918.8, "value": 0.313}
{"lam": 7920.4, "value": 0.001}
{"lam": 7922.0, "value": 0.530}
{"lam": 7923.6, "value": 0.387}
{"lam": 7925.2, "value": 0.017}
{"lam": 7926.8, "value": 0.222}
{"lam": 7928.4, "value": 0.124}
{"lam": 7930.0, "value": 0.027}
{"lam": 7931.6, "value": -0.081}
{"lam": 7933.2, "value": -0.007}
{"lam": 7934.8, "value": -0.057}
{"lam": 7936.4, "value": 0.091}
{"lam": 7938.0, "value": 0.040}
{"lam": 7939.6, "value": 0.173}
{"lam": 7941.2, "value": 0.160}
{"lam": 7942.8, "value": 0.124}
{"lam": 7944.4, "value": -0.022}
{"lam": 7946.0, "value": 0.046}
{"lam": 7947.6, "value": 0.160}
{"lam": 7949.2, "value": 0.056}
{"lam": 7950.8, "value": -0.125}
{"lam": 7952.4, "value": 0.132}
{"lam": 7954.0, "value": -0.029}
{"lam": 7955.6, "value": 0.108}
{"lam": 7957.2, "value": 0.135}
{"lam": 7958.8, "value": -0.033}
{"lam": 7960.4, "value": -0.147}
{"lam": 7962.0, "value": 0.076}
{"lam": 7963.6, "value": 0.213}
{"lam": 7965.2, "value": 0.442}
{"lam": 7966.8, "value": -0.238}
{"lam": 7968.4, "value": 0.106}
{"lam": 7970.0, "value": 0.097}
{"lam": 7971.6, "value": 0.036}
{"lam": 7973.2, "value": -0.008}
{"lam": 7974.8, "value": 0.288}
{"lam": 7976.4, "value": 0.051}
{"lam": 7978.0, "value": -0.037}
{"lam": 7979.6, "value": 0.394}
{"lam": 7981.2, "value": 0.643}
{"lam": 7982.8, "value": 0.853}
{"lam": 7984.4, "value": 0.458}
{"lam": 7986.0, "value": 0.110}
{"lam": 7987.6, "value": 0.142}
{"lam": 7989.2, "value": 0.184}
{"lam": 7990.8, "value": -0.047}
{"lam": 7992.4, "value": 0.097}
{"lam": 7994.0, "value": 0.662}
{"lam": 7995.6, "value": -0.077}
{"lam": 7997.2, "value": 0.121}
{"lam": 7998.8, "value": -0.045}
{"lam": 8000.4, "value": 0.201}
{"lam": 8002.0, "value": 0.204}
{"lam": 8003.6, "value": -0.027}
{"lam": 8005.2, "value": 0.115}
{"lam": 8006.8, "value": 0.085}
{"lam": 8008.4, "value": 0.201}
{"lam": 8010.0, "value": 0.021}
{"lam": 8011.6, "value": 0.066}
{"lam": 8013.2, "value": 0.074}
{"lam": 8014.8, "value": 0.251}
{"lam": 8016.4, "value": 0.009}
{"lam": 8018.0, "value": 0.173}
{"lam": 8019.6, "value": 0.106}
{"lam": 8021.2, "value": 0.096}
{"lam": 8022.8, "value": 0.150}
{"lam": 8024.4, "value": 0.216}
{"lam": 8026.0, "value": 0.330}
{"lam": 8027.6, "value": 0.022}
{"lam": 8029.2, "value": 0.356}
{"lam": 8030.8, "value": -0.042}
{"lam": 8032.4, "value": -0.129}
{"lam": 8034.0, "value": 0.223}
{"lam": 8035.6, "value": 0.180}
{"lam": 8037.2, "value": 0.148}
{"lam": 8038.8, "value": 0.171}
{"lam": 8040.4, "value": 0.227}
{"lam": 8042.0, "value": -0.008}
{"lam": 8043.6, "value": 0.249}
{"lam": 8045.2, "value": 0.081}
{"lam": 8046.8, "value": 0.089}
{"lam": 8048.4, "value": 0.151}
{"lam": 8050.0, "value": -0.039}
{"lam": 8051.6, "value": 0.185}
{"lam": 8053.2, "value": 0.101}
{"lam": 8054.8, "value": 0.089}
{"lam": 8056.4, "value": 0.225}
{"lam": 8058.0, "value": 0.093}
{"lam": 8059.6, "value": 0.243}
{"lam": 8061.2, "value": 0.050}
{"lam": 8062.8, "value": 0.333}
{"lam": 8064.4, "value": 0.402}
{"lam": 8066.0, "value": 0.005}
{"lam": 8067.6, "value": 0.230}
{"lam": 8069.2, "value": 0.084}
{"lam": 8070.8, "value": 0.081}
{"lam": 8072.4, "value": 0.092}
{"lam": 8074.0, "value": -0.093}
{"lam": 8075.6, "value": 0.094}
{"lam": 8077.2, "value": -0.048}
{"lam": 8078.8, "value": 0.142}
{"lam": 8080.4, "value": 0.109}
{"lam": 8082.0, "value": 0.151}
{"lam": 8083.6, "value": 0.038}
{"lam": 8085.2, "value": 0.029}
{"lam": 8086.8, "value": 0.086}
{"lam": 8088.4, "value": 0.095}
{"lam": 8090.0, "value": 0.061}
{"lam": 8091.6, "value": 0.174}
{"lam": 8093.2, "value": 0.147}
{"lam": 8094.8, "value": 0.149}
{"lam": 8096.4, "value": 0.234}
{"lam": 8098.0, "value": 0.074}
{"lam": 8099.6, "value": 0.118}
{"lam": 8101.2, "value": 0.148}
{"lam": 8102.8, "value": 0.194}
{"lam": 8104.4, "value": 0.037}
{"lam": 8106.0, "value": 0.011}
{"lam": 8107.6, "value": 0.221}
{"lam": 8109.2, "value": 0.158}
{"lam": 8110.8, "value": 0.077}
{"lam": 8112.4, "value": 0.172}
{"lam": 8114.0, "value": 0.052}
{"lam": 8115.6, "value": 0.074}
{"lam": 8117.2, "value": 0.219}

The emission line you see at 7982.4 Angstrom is H-gamma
